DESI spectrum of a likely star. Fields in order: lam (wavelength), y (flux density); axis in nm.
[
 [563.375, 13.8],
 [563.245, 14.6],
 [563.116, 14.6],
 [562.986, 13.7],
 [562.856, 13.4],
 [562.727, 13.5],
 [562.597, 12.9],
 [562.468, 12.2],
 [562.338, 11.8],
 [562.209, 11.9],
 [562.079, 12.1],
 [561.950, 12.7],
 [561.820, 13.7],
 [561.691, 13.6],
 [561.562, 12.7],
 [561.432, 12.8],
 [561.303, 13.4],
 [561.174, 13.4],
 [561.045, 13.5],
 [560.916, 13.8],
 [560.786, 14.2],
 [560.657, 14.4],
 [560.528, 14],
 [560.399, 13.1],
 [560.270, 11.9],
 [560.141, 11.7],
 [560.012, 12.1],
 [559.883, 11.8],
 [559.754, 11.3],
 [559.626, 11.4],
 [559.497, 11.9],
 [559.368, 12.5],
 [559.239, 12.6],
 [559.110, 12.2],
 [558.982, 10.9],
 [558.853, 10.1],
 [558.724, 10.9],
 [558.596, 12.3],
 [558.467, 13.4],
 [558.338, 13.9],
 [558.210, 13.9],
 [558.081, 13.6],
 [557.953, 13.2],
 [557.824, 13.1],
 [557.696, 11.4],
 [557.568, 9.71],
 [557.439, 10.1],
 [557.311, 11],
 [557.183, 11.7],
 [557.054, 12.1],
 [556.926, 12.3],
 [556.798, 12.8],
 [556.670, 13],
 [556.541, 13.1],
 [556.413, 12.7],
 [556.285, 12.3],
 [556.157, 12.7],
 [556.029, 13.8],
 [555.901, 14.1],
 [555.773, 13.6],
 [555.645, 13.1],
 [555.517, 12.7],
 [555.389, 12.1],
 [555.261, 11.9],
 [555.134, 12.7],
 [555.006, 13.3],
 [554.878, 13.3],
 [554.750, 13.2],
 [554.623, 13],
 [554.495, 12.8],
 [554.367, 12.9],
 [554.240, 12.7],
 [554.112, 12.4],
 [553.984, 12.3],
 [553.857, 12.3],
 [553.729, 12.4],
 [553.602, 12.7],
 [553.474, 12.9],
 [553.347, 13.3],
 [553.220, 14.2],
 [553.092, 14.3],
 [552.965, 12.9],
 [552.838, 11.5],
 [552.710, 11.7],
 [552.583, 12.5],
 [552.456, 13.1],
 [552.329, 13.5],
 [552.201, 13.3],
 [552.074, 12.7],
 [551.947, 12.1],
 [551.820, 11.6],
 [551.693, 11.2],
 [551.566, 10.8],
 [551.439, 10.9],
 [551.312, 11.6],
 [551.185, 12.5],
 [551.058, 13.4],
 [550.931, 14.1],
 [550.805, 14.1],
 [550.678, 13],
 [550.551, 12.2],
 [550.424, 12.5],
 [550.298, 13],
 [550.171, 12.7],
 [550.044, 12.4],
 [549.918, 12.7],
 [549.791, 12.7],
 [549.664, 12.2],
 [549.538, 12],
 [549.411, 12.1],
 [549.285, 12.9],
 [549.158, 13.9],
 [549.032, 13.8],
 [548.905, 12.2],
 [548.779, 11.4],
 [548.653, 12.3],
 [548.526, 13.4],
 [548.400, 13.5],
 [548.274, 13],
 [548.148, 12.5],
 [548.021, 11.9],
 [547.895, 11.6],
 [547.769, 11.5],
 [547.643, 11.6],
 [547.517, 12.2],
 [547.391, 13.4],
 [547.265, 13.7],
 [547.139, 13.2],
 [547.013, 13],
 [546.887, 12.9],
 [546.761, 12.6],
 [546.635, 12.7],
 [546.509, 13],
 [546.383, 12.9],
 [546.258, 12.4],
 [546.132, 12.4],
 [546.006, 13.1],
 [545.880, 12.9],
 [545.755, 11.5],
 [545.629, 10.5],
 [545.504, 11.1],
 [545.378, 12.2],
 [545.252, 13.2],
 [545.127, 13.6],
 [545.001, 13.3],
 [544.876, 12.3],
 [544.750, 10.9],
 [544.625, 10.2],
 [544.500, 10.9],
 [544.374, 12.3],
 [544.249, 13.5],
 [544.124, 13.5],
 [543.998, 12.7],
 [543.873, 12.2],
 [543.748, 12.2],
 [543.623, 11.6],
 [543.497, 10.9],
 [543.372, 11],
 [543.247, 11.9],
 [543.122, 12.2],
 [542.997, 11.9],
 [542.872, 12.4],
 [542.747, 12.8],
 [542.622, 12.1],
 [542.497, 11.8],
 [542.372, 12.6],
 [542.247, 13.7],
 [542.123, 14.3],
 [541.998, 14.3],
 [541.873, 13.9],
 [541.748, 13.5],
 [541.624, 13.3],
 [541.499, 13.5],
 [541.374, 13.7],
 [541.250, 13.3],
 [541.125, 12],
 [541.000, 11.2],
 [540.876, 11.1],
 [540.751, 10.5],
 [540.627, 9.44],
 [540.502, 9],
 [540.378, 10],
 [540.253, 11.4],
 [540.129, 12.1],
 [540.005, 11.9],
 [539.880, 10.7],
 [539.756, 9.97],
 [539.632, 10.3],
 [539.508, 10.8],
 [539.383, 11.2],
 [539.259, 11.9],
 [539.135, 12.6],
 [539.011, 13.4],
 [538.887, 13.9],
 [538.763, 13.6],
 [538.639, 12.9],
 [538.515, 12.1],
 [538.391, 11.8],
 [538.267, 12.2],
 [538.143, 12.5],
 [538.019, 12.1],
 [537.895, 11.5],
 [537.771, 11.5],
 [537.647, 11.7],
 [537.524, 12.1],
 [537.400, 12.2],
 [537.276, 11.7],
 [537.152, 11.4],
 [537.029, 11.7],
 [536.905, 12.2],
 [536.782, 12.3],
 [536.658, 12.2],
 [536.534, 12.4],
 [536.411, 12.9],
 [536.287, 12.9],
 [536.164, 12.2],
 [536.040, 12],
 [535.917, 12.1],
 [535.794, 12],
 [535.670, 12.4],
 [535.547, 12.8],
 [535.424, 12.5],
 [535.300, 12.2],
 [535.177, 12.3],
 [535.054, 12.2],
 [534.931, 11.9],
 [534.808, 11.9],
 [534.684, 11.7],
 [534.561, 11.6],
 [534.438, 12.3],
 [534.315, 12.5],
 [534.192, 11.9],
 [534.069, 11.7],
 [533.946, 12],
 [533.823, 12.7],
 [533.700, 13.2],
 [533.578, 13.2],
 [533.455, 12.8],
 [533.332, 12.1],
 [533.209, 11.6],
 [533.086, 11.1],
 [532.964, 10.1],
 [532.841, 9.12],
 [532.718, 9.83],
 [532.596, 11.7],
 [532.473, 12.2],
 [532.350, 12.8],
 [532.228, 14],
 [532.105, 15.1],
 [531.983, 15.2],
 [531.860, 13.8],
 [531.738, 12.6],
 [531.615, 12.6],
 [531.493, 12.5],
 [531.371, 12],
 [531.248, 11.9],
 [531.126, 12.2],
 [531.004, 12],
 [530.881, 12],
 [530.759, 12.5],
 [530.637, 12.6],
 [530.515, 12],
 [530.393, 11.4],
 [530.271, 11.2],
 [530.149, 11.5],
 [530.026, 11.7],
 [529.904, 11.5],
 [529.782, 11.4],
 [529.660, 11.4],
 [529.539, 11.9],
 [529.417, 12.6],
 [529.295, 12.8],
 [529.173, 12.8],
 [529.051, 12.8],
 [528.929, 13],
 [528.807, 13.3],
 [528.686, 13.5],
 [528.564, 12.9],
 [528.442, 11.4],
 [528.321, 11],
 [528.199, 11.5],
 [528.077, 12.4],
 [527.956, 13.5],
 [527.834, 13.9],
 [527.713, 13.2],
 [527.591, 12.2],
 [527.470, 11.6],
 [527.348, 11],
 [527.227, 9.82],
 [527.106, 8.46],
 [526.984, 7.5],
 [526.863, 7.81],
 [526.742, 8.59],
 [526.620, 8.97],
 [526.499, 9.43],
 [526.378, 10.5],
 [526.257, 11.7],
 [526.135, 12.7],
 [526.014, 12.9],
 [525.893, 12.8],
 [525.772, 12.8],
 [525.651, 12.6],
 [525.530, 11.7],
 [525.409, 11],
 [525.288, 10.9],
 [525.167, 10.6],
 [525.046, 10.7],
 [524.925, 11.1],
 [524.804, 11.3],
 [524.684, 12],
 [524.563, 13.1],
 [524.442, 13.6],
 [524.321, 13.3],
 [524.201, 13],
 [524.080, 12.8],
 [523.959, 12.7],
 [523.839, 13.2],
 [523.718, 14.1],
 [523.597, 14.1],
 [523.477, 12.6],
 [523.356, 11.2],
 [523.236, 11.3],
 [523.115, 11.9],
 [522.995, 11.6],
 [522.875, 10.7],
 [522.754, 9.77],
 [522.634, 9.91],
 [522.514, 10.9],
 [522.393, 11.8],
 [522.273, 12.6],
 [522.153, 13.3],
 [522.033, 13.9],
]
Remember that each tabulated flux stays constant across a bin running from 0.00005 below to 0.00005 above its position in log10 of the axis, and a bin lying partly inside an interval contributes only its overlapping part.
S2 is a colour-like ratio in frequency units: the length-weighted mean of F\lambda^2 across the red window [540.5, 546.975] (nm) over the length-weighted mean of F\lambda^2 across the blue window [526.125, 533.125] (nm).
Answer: 1.1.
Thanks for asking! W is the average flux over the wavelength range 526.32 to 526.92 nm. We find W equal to 9.06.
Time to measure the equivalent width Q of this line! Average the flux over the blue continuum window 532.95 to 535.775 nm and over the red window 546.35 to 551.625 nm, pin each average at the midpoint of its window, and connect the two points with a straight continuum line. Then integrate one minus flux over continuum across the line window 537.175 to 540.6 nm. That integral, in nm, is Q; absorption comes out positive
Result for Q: 0.16 nm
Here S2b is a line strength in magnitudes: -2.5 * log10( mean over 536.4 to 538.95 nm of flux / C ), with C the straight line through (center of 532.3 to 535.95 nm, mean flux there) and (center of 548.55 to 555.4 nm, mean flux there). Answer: -0.01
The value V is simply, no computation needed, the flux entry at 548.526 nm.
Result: 13.4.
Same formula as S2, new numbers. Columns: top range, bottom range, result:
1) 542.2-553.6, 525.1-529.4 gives 1.17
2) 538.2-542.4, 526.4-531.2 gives 1.09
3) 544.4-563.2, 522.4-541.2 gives 1.15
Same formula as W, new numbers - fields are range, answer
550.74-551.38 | 13.1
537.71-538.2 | 11.9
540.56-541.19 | 10.8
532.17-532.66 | 12.7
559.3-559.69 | 11.9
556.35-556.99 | 12.8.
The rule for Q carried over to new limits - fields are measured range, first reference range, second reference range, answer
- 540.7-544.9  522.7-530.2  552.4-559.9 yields -0.07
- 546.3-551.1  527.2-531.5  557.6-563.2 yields -0.09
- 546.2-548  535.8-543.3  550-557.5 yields -0.03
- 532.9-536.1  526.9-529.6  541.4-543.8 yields 0.03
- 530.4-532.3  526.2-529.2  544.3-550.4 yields -0.22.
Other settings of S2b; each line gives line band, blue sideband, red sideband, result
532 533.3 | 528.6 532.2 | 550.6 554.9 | 0.056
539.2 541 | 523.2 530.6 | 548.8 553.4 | 0.143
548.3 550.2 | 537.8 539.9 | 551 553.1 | -0.041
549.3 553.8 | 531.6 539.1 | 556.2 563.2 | -0.011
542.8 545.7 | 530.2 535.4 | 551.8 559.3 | 0.033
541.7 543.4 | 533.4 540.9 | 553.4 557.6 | -0.057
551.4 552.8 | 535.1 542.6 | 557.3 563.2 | 0.025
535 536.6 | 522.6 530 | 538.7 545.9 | -0.039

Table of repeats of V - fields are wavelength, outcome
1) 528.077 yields 12.4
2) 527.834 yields 13.9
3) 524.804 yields 11.3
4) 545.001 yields 13.3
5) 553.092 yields 14.3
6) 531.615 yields 12.6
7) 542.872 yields 12.4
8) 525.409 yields 11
